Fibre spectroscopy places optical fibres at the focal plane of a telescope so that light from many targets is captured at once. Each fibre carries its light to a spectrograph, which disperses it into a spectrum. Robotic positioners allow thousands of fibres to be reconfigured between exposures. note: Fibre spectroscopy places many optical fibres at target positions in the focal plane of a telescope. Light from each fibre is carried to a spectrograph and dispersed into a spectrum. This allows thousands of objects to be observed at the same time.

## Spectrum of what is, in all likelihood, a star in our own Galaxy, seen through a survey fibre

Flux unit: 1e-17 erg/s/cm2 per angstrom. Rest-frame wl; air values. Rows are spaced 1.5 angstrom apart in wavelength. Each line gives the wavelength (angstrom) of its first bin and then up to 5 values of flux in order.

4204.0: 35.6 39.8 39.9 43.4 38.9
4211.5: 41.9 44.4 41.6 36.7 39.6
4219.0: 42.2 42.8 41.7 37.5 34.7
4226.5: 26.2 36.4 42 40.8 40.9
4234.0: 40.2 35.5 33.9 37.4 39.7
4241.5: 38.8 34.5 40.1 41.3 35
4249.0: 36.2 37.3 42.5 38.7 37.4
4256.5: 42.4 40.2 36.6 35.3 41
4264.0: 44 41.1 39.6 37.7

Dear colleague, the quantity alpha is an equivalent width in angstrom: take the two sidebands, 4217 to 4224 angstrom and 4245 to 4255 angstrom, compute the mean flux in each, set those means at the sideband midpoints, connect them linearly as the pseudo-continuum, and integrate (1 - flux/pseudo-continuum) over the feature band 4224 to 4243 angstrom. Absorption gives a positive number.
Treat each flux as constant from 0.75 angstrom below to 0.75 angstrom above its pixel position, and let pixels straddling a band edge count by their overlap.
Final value 1.3 angstrom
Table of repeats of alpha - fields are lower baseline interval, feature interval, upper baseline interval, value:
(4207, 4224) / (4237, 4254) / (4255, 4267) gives 0.9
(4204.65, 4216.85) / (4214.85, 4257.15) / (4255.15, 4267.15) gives 2.1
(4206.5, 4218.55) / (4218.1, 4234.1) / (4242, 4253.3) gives 0.5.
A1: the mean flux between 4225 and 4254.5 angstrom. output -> 37.7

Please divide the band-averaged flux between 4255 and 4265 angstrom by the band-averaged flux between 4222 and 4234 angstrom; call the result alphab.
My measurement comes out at 1.06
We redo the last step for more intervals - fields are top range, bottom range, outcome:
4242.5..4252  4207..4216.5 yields 0.92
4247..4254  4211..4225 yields 0.94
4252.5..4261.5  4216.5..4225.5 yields 0.97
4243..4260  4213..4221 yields 0.95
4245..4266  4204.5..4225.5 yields 0.97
